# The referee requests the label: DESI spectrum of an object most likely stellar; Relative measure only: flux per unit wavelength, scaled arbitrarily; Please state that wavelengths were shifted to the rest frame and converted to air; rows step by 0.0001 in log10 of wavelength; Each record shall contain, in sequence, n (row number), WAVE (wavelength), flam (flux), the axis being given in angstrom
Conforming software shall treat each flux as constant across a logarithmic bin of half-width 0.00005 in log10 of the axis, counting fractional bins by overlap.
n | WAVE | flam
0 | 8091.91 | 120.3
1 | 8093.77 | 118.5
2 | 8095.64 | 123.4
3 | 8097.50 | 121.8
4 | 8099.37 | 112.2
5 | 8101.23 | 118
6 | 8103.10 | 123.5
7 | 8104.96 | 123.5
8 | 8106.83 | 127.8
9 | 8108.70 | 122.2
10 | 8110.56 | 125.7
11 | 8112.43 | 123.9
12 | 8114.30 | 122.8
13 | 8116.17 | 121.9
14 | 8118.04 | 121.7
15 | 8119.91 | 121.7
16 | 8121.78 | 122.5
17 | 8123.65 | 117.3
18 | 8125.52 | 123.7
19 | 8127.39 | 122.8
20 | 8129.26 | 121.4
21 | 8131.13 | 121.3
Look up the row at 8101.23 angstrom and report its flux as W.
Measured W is 118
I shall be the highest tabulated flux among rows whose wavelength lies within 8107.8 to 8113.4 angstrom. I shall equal 125.7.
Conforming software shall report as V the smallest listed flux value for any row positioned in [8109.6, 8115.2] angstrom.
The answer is 122.8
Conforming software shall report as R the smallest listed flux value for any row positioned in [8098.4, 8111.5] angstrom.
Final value 112.2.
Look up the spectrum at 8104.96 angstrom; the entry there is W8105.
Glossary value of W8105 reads 123.5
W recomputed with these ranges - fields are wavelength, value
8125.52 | 123.7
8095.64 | 123.4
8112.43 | 123.9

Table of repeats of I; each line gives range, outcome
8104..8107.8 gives 127.8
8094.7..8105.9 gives 123.5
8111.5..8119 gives 123.9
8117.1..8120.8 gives 121.7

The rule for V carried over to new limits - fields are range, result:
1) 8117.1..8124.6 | 117.3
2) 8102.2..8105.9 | 123.5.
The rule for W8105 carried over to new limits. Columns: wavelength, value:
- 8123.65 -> 117.3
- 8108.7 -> 122.2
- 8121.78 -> 122.5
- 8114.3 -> 122.8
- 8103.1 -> 123.5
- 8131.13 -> 121.3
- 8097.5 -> 121.8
